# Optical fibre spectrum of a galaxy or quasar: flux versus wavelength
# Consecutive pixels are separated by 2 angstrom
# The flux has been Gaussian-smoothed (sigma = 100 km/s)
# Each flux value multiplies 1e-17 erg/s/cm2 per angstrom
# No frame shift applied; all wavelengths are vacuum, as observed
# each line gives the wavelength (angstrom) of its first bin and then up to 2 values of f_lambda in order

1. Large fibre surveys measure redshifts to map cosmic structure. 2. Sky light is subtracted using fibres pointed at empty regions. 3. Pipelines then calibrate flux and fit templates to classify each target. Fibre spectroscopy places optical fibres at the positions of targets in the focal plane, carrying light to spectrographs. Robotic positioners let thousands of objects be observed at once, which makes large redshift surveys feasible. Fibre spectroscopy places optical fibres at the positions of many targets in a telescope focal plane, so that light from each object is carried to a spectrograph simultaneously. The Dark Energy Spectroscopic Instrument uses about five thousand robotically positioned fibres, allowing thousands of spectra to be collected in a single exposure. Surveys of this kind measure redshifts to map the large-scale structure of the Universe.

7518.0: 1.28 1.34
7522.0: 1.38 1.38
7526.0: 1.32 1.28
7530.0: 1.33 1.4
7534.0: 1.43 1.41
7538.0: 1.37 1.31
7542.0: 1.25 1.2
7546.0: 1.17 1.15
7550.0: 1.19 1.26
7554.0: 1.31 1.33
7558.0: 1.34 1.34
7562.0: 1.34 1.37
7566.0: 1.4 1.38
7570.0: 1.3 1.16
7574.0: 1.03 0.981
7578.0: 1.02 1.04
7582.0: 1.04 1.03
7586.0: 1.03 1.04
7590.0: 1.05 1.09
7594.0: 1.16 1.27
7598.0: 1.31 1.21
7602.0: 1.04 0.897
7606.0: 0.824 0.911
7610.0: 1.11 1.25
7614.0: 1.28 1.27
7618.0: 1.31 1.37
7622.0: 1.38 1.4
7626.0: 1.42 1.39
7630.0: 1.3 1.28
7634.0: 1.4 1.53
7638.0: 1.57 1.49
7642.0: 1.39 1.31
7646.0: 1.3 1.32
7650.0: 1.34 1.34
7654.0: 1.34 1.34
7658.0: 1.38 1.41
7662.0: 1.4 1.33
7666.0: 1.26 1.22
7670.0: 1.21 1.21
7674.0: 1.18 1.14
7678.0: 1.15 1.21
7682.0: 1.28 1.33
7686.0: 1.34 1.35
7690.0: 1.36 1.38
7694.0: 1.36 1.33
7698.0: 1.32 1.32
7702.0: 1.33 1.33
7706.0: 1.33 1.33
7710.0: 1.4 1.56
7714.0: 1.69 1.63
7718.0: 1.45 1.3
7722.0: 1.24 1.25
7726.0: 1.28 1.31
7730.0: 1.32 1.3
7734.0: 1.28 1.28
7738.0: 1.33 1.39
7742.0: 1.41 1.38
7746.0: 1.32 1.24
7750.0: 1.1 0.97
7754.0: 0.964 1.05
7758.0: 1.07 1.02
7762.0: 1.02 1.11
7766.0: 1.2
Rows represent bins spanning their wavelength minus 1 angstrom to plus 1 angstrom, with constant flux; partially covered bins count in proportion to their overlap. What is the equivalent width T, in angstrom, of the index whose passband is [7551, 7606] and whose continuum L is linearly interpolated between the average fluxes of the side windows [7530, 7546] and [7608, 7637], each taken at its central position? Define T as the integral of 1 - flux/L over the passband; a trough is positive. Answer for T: 6.4 angstrom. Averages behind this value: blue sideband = 1.33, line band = 1.17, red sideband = 1.32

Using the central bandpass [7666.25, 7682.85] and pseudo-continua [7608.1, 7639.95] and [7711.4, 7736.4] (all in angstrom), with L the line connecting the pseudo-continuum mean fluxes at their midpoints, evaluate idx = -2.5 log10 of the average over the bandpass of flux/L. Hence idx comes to 0.13 mag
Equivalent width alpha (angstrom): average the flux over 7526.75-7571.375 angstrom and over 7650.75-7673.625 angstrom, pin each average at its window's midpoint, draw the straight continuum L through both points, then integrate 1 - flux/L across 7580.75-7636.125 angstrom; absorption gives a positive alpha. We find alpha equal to 4.9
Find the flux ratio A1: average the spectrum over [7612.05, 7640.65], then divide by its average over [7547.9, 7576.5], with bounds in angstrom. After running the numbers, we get 1.09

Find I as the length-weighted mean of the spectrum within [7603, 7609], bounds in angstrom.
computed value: 0.877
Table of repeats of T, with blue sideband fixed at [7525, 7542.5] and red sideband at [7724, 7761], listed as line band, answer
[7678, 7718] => -4.0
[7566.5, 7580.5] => 1.9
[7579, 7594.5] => 3.1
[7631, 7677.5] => -2.0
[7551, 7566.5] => 0.0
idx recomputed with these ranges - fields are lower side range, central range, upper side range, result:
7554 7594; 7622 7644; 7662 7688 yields -0.16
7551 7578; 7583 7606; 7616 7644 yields 0.21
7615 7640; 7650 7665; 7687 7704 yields 0.01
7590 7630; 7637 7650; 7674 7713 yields -0.12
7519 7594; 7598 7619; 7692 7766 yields 0.12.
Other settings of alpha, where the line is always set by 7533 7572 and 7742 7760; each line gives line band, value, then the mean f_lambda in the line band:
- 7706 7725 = -4.0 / 1.42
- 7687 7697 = -1.4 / 1.36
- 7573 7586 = 2.6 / 1.02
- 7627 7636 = -0.9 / 1.36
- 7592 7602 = 0.5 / 1.2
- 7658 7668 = -1.0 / 1.34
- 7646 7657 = -1.0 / 1.33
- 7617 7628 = -1.1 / 1.38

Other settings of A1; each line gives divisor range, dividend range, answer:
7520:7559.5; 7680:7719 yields 1.06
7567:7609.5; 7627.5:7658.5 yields 1.27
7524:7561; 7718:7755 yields 0.97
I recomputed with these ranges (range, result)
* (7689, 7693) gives 1.37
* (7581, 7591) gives 1.04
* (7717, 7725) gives 1.31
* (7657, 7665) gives 1.38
